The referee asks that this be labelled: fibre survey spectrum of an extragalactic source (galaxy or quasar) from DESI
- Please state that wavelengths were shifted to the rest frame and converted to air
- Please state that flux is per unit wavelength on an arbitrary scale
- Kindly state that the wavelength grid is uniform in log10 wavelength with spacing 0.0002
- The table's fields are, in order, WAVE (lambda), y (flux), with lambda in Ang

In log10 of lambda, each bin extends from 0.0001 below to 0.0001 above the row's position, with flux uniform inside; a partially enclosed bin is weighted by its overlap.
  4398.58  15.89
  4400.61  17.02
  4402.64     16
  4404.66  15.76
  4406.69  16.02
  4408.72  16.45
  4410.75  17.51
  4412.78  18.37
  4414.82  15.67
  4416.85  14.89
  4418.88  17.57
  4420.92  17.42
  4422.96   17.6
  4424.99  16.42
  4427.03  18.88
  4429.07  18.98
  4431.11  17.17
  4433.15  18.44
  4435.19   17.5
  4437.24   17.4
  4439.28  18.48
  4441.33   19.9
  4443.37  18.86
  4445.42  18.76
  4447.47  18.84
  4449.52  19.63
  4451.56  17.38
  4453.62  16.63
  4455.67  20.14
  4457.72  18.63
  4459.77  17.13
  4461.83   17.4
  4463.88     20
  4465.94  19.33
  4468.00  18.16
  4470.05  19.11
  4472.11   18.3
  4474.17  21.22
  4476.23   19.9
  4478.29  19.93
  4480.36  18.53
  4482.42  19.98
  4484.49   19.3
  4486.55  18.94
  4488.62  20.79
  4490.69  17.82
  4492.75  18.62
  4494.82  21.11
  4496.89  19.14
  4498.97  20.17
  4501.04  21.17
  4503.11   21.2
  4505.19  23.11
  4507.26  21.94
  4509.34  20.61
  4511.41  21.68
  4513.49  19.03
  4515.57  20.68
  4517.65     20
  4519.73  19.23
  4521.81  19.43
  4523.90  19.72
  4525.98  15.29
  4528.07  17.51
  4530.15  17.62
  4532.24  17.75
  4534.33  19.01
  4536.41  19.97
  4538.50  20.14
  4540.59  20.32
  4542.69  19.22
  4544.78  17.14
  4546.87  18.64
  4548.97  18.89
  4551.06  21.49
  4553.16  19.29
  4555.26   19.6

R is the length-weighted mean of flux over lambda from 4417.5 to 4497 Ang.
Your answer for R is 18.7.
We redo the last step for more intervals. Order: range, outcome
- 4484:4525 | 20.2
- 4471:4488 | 19.5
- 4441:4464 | 18.5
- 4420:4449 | 18.2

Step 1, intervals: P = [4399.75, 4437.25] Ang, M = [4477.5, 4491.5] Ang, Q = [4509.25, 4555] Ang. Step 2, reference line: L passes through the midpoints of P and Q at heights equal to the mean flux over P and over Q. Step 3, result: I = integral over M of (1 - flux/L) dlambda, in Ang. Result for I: -0.8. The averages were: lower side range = 17.1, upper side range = 19.2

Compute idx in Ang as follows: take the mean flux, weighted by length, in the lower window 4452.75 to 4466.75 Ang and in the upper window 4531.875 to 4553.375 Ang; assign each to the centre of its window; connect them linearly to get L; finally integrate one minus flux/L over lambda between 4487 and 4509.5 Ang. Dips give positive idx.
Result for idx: -1.9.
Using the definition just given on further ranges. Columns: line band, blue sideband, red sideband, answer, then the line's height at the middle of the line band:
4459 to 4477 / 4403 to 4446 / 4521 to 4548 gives -1.0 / 17.9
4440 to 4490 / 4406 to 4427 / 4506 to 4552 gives -3.0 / 18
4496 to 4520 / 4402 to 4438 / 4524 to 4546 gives -3.4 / 18.1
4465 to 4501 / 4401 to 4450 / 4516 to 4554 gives -2.3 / 18.3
